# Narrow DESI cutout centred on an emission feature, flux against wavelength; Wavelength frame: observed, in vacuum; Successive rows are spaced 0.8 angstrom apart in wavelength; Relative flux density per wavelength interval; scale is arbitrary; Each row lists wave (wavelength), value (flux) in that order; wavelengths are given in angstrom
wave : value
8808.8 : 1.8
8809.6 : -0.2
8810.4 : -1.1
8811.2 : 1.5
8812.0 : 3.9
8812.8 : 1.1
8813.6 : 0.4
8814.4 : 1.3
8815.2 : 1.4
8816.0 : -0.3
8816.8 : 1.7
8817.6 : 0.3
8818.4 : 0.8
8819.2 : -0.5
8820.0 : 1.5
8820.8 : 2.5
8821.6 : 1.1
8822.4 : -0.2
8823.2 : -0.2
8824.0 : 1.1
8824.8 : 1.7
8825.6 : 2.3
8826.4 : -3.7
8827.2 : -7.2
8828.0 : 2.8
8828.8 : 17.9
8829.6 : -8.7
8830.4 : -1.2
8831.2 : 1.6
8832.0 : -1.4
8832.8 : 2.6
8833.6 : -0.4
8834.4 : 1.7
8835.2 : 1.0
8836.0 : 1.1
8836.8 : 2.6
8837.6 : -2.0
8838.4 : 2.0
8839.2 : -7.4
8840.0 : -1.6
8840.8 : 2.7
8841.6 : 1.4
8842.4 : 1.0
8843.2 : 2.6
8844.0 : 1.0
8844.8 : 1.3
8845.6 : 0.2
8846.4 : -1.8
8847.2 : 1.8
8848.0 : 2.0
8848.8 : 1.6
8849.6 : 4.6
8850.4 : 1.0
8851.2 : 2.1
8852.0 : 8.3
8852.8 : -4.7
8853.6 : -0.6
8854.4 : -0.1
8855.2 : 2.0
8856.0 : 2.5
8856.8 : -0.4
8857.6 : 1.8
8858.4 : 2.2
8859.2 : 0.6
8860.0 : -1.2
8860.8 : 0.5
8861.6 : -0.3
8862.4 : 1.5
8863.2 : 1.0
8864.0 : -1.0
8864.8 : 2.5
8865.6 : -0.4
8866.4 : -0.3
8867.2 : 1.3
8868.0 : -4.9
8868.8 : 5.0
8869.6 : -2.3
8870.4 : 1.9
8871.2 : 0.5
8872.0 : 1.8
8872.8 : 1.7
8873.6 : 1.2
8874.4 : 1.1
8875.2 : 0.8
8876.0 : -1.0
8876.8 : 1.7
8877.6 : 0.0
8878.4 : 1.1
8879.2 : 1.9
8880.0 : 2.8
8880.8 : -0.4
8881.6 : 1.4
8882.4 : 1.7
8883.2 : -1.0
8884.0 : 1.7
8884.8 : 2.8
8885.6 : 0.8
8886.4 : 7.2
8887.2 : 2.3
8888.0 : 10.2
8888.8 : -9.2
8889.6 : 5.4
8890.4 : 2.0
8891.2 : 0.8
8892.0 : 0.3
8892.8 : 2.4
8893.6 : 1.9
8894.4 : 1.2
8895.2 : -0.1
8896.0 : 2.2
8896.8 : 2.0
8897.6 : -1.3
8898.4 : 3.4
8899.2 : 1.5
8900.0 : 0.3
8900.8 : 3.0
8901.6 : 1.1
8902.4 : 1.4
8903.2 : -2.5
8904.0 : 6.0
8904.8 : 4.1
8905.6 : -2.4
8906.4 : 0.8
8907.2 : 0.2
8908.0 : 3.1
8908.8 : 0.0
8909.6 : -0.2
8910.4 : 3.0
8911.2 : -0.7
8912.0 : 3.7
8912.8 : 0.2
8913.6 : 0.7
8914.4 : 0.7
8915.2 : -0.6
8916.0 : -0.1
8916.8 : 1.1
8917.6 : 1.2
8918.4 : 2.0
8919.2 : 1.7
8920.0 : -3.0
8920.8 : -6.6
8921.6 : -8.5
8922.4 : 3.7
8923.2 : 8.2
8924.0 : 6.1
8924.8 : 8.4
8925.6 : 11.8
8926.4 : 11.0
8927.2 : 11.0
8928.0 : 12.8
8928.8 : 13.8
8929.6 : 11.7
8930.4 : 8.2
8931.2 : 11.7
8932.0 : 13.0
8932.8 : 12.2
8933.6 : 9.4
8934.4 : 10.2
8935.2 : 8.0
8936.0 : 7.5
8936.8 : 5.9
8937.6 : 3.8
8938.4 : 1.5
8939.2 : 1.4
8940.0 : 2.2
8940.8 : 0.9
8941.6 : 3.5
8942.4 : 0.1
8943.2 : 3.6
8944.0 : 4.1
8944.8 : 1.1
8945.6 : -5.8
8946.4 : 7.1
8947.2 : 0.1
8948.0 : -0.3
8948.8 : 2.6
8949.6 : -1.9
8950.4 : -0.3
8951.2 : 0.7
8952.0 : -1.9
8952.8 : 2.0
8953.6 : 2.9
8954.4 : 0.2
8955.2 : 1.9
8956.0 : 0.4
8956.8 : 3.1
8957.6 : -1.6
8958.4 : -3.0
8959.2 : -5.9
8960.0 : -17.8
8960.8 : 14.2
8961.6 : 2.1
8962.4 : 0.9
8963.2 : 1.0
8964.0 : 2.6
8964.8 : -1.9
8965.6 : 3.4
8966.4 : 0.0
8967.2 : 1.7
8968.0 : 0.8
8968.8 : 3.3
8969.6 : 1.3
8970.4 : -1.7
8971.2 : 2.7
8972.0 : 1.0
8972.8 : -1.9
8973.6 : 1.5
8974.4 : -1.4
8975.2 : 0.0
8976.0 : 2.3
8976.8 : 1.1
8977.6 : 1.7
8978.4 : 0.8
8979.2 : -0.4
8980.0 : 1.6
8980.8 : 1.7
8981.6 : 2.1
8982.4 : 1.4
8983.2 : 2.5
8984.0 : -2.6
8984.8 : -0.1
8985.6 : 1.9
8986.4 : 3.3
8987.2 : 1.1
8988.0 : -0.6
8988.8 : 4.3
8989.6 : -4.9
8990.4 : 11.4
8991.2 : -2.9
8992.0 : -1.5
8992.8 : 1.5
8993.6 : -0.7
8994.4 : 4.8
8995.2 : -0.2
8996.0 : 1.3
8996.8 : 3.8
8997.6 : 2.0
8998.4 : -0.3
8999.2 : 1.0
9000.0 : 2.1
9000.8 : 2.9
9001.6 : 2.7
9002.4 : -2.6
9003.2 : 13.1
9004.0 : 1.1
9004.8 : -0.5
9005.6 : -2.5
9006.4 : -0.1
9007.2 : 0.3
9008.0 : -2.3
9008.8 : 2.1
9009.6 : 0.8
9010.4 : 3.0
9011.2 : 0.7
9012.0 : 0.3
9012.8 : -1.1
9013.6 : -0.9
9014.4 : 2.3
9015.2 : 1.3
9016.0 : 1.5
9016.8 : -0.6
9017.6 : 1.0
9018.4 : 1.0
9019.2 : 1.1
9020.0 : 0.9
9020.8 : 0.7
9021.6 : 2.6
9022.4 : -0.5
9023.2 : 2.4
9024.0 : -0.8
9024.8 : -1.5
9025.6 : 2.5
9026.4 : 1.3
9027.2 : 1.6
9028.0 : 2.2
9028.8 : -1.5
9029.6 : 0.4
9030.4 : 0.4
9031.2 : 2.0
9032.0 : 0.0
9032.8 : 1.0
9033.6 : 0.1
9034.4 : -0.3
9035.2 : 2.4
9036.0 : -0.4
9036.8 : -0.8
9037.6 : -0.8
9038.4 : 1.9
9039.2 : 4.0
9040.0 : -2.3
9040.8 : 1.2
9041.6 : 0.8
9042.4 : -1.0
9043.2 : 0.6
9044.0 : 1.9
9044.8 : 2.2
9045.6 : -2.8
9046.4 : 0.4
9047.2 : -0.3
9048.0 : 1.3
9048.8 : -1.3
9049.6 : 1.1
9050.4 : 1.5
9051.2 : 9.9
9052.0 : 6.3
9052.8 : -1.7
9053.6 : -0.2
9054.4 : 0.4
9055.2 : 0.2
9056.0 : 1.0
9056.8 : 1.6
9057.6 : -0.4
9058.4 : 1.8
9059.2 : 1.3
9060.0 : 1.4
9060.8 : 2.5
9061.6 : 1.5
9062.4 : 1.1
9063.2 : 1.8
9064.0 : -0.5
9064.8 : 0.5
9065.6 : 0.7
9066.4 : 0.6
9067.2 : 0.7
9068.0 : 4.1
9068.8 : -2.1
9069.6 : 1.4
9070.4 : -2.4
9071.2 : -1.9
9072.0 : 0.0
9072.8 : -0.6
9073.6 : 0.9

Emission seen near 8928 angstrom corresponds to [O II]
